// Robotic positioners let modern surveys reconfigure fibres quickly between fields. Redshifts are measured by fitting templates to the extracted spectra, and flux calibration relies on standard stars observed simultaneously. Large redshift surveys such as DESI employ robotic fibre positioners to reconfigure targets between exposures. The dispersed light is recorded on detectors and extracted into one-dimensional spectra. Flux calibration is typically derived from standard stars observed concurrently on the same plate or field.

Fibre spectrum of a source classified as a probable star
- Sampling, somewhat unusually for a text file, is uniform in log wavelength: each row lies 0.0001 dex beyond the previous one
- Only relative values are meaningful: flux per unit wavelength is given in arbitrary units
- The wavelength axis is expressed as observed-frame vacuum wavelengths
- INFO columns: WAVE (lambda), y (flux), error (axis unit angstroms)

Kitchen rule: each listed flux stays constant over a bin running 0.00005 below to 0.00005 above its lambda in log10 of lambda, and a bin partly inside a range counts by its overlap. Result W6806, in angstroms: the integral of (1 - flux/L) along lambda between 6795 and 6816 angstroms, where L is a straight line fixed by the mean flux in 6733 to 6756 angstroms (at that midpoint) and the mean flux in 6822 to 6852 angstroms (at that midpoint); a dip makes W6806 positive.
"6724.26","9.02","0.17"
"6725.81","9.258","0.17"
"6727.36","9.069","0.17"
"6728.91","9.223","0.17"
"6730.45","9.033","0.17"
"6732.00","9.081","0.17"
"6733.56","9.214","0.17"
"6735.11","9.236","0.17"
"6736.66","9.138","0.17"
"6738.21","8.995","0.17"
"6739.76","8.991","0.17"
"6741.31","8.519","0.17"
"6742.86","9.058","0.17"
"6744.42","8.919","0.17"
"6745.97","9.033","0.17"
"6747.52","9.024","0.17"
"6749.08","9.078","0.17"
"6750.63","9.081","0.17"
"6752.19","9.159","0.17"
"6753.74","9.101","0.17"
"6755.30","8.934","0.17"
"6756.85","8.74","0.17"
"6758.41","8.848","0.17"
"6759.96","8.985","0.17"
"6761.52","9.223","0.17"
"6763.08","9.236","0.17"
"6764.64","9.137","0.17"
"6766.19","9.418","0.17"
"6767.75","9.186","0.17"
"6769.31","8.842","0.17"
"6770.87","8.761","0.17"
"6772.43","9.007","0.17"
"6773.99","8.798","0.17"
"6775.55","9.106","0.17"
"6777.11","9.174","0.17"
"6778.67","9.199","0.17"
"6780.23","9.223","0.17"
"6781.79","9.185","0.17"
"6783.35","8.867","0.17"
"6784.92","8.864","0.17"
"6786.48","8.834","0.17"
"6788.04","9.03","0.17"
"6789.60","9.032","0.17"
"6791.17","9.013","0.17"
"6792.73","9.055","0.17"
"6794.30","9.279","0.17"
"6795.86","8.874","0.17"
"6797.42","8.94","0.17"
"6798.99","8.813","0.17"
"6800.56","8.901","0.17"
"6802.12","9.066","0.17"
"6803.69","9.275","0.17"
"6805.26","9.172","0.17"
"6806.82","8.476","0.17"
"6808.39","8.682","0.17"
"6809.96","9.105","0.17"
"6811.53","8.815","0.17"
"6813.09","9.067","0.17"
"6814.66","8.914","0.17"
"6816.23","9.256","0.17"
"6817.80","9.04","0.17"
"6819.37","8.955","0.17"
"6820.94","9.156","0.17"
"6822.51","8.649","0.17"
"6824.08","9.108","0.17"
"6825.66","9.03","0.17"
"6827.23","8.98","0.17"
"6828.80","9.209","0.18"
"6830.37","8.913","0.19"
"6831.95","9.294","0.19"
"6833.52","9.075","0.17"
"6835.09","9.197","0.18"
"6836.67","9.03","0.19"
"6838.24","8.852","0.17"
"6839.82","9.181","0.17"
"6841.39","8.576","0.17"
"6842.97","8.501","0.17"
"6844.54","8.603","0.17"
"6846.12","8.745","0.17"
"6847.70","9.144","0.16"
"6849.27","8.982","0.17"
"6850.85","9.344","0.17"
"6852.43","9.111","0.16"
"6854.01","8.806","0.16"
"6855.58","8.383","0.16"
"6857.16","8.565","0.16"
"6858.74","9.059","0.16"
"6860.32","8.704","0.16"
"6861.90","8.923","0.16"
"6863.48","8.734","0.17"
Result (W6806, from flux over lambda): 0.1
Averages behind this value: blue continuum 9.03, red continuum 8.97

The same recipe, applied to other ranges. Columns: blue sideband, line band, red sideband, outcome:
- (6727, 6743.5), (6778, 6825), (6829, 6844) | 0.0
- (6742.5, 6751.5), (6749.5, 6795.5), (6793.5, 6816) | -0.2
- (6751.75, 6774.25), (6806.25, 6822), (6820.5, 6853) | 0.1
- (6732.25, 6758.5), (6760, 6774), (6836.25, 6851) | -0.2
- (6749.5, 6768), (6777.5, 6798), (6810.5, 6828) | 0.0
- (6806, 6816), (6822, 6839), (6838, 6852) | -0.3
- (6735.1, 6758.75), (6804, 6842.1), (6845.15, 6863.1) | -0.4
